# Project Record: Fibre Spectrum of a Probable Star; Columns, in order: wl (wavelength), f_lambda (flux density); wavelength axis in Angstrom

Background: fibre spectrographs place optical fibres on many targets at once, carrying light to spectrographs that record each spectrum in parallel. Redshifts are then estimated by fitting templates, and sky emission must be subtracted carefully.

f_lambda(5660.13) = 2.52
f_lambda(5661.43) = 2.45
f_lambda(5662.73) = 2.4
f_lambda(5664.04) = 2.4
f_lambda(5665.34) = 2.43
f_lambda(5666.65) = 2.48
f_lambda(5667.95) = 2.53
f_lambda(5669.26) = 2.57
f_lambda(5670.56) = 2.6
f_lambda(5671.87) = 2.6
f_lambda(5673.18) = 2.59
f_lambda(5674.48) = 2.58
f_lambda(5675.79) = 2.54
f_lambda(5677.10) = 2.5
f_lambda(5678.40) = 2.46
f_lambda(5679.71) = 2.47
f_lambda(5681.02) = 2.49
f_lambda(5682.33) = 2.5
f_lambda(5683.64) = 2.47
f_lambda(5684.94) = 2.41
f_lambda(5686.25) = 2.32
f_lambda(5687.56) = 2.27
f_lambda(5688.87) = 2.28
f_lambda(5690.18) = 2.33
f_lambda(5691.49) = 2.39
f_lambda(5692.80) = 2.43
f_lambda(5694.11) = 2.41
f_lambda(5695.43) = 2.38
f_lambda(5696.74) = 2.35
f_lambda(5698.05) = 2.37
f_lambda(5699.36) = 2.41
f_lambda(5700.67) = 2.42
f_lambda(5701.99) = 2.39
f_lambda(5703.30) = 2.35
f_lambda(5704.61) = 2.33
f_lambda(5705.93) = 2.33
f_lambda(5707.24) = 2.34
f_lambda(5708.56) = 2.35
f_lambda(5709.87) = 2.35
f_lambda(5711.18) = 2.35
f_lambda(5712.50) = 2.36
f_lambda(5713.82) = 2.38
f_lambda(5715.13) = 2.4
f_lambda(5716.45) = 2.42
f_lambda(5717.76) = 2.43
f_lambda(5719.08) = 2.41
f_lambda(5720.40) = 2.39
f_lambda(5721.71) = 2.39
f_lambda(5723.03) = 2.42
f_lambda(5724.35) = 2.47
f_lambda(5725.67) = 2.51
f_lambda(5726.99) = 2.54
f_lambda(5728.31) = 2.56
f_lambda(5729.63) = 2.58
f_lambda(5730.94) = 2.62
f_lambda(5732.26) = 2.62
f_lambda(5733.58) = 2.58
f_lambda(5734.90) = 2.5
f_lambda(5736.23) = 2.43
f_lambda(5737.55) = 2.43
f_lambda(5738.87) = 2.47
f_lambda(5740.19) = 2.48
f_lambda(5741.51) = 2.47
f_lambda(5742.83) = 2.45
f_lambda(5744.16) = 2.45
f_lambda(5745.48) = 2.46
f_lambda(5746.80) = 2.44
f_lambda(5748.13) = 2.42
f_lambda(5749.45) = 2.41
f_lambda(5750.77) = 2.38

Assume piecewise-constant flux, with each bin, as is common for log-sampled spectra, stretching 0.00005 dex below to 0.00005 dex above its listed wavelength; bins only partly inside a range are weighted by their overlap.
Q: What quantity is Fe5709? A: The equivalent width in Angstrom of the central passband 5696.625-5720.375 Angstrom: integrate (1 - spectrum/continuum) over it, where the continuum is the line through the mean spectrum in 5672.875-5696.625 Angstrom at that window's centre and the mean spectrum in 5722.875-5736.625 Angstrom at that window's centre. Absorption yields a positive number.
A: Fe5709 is 1.05 Angstrom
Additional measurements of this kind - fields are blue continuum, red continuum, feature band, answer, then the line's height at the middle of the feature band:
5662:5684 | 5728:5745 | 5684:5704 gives 1.1 Angstrom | 2.51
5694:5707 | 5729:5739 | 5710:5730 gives 0.2 Angstrom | 2.46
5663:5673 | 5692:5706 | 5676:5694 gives 0.2 Angstrom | 2.44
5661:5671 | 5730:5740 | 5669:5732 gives 1.7 Angstrom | 2.5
